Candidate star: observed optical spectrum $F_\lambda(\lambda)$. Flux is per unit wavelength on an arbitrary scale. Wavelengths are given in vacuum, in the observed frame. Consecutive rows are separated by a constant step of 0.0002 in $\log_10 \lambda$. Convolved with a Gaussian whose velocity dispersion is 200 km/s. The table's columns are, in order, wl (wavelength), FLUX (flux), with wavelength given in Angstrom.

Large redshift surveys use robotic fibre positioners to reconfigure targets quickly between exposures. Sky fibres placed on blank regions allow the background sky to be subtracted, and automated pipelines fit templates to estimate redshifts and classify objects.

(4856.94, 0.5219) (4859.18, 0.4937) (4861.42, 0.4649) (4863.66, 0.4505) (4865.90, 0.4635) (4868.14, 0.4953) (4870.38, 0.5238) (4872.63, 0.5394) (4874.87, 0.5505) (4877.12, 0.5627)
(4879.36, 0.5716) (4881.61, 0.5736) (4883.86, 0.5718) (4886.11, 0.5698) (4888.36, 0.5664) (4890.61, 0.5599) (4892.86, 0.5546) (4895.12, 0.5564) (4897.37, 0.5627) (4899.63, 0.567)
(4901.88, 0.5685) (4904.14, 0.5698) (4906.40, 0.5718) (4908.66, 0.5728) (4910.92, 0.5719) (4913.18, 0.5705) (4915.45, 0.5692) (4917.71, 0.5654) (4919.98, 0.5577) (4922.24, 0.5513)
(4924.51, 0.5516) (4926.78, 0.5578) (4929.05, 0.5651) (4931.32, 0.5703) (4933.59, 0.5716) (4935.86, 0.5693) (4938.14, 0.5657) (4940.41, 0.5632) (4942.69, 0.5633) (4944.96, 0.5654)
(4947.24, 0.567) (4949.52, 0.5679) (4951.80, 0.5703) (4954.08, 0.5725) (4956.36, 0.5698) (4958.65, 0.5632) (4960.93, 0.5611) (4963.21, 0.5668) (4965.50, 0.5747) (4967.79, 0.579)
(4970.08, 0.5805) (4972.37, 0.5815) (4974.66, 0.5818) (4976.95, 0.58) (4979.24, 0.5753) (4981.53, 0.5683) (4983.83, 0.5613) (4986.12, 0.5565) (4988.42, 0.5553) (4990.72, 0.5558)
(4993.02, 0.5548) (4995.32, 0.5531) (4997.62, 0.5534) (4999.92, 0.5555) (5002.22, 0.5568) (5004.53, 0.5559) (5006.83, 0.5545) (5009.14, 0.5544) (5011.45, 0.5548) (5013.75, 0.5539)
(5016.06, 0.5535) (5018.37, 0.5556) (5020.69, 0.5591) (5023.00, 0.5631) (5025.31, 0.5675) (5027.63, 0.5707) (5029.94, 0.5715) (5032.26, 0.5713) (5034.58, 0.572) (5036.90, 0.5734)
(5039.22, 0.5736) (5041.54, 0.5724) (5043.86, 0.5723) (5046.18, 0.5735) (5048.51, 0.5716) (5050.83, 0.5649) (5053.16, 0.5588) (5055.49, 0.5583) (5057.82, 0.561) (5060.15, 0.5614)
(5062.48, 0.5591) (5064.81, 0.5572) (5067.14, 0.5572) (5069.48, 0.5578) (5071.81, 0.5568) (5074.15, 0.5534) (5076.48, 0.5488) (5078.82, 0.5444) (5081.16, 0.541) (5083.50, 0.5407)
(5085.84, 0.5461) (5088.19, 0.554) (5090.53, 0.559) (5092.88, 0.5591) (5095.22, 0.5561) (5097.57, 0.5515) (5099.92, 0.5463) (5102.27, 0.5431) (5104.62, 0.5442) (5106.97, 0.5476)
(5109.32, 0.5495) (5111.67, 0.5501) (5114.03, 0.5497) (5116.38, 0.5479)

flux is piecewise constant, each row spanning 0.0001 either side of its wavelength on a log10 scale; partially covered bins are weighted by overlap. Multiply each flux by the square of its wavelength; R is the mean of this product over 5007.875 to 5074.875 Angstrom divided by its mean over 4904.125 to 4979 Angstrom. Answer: 1.03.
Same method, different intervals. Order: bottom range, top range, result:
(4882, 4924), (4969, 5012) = 1.03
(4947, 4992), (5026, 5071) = 1.03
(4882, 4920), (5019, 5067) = 1.06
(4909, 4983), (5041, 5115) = 1.03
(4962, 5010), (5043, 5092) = 1.02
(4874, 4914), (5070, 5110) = 1.05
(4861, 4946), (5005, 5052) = 1.07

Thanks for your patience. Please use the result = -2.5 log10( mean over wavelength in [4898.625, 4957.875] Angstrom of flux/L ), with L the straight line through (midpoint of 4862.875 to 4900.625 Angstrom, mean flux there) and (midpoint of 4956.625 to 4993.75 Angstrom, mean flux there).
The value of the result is -0.02 mag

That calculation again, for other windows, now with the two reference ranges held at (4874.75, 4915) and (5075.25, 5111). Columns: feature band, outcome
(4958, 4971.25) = -0.02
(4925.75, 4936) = -0.01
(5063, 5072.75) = -0.01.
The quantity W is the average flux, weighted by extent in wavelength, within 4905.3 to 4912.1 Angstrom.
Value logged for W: 0.572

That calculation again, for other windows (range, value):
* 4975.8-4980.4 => 0.579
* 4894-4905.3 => 0.565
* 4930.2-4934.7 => 0.571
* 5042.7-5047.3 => 0.573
